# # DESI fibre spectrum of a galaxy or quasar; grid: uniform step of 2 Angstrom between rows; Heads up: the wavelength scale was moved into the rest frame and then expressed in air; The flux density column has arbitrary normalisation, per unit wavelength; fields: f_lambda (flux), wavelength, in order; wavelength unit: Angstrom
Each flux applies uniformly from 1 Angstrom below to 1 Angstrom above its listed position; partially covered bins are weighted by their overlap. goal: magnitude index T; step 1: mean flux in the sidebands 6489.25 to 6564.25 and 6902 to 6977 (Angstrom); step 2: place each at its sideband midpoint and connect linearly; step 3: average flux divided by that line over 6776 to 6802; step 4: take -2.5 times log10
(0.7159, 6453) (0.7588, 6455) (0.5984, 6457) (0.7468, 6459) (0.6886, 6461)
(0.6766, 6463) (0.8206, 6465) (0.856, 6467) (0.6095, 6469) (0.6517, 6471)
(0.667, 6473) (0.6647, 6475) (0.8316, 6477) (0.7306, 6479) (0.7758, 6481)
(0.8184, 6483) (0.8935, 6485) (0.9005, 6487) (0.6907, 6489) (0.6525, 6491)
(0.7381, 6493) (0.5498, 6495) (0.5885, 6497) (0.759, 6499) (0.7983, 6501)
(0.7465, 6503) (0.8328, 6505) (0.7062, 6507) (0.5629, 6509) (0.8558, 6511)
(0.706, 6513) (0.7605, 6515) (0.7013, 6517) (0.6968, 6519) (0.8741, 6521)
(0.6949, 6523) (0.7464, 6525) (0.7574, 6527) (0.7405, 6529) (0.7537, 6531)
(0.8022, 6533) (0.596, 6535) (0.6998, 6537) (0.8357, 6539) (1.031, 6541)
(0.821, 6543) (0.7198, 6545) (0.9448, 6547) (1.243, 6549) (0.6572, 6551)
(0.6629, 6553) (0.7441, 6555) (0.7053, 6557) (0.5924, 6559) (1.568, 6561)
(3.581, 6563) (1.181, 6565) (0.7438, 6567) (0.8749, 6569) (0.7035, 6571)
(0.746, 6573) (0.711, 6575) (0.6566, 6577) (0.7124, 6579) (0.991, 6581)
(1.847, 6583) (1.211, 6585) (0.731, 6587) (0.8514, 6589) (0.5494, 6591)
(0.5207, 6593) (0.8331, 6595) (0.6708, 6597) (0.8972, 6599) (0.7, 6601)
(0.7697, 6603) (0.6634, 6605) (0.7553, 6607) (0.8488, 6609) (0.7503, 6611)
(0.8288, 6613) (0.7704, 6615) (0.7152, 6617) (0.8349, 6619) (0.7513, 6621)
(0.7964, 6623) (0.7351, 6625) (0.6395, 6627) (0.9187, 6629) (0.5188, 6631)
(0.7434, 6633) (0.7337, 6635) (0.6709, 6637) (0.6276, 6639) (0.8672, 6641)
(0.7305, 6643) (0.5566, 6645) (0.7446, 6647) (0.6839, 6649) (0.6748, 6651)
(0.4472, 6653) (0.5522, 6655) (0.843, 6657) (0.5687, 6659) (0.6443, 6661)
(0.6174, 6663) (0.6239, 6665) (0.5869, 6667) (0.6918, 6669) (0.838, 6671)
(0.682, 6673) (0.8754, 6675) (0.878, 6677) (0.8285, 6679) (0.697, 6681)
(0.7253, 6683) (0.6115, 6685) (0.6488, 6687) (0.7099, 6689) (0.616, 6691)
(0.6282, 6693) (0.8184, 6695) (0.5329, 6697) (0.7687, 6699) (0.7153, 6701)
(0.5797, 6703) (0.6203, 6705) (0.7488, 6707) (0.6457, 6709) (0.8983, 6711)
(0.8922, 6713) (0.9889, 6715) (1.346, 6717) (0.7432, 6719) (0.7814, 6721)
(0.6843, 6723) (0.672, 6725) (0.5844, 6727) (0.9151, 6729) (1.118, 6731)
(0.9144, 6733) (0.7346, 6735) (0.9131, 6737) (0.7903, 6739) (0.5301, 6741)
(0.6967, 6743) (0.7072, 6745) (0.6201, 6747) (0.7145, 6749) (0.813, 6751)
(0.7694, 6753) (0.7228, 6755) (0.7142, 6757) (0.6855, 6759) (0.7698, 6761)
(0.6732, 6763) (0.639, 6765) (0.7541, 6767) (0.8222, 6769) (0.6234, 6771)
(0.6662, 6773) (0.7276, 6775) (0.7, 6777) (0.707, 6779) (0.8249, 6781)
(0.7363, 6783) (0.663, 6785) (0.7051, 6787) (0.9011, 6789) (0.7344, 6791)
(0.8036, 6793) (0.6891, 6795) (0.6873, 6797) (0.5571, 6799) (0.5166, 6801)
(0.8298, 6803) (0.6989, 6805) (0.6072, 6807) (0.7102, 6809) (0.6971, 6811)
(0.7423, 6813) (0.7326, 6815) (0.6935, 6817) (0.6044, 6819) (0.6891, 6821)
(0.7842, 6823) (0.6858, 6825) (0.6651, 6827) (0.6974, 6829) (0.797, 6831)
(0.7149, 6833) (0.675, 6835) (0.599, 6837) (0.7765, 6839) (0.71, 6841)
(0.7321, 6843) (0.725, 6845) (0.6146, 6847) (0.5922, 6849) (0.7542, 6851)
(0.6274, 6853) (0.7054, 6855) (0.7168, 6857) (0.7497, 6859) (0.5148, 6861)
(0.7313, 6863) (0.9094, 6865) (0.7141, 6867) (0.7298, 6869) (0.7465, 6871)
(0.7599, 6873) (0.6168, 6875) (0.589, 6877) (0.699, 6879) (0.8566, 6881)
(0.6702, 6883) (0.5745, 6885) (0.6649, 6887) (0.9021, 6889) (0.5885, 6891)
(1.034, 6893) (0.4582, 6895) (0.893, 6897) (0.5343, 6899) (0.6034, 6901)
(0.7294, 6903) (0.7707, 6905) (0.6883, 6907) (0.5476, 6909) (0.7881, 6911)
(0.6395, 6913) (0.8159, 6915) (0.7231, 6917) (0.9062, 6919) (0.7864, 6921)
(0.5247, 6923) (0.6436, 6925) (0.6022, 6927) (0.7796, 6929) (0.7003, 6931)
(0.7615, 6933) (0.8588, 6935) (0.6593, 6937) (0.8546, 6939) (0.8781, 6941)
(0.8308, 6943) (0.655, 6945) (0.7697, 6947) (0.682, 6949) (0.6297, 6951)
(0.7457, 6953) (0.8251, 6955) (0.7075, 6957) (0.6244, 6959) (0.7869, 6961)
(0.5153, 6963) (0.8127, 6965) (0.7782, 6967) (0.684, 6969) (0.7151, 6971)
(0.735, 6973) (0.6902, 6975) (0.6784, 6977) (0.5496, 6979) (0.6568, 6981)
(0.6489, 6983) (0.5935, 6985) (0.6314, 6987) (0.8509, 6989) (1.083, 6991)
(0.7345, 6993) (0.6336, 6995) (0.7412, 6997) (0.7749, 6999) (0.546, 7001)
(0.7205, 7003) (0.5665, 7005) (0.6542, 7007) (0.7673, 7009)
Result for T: 0.09 mag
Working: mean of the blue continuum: 0.849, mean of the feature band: 0.71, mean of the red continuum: 0.725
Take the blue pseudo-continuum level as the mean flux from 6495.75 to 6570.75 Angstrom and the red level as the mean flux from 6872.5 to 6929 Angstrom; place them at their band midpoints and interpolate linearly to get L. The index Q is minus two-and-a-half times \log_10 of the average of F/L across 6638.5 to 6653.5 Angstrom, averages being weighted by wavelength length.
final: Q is 0.21 mag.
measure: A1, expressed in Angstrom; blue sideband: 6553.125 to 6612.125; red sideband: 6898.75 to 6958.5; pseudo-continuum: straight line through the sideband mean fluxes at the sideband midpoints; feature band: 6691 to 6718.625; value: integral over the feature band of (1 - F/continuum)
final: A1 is 2.6 Angstrom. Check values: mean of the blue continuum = 0.931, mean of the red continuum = 0.723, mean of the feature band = 0.776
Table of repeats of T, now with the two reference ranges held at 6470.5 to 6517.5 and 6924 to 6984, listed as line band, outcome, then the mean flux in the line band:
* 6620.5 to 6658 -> 0.05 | 0.696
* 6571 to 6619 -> -0.12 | 0.812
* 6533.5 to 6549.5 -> -0.16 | 0.848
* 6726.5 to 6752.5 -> -0.08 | 0.777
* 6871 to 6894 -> -0.01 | 0.724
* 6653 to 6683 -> 0.04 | 0.701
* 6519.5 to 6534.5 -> -0.04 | 0.759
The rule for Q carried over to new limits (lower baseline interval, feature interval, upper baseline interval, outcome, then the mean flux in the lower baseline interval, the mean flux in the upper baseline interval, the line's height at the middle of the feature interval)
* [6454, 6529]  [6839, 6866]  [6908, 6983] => 0.028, 0.733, 0.716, 0.72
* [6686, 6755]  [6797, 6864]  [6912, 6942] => 0.097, 0.76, 0.742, 0.751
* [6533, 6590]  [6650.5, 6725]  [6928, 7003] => 0.232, 0.974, 0.724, 0.896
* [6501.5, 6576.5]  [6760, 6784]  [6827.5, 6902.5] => 0.044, 0.871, 0.702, 0.75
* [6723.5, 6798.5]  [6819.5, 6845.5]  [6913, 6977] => 0.040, 0.74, 0.729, 0.736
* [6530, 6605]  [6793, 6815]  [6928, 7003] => 0.173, 0.912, 0.724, 0.8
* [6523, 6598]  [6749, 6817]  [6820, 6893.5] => 0.064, 0.909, 0.709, 0.759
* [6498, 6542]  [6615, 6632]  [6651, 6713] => -0.038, 0.757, 0.691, 0.715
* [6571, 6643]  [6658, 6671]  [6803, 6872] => 0.196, 0.786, 0.703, 0.765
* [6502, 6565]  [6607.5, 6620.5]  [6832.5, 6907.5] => 0.072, 0.887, 0.702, 0.842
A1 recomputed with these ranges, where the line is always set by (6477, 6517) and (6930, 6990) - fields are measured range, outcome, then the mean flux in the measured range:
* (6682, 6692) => 0.95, 0.662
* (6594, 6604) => -0.52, 0.774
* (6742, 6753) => 0.19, 0.716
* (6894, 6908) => 1.01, 0.668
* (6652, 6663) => 1.82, 0.612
